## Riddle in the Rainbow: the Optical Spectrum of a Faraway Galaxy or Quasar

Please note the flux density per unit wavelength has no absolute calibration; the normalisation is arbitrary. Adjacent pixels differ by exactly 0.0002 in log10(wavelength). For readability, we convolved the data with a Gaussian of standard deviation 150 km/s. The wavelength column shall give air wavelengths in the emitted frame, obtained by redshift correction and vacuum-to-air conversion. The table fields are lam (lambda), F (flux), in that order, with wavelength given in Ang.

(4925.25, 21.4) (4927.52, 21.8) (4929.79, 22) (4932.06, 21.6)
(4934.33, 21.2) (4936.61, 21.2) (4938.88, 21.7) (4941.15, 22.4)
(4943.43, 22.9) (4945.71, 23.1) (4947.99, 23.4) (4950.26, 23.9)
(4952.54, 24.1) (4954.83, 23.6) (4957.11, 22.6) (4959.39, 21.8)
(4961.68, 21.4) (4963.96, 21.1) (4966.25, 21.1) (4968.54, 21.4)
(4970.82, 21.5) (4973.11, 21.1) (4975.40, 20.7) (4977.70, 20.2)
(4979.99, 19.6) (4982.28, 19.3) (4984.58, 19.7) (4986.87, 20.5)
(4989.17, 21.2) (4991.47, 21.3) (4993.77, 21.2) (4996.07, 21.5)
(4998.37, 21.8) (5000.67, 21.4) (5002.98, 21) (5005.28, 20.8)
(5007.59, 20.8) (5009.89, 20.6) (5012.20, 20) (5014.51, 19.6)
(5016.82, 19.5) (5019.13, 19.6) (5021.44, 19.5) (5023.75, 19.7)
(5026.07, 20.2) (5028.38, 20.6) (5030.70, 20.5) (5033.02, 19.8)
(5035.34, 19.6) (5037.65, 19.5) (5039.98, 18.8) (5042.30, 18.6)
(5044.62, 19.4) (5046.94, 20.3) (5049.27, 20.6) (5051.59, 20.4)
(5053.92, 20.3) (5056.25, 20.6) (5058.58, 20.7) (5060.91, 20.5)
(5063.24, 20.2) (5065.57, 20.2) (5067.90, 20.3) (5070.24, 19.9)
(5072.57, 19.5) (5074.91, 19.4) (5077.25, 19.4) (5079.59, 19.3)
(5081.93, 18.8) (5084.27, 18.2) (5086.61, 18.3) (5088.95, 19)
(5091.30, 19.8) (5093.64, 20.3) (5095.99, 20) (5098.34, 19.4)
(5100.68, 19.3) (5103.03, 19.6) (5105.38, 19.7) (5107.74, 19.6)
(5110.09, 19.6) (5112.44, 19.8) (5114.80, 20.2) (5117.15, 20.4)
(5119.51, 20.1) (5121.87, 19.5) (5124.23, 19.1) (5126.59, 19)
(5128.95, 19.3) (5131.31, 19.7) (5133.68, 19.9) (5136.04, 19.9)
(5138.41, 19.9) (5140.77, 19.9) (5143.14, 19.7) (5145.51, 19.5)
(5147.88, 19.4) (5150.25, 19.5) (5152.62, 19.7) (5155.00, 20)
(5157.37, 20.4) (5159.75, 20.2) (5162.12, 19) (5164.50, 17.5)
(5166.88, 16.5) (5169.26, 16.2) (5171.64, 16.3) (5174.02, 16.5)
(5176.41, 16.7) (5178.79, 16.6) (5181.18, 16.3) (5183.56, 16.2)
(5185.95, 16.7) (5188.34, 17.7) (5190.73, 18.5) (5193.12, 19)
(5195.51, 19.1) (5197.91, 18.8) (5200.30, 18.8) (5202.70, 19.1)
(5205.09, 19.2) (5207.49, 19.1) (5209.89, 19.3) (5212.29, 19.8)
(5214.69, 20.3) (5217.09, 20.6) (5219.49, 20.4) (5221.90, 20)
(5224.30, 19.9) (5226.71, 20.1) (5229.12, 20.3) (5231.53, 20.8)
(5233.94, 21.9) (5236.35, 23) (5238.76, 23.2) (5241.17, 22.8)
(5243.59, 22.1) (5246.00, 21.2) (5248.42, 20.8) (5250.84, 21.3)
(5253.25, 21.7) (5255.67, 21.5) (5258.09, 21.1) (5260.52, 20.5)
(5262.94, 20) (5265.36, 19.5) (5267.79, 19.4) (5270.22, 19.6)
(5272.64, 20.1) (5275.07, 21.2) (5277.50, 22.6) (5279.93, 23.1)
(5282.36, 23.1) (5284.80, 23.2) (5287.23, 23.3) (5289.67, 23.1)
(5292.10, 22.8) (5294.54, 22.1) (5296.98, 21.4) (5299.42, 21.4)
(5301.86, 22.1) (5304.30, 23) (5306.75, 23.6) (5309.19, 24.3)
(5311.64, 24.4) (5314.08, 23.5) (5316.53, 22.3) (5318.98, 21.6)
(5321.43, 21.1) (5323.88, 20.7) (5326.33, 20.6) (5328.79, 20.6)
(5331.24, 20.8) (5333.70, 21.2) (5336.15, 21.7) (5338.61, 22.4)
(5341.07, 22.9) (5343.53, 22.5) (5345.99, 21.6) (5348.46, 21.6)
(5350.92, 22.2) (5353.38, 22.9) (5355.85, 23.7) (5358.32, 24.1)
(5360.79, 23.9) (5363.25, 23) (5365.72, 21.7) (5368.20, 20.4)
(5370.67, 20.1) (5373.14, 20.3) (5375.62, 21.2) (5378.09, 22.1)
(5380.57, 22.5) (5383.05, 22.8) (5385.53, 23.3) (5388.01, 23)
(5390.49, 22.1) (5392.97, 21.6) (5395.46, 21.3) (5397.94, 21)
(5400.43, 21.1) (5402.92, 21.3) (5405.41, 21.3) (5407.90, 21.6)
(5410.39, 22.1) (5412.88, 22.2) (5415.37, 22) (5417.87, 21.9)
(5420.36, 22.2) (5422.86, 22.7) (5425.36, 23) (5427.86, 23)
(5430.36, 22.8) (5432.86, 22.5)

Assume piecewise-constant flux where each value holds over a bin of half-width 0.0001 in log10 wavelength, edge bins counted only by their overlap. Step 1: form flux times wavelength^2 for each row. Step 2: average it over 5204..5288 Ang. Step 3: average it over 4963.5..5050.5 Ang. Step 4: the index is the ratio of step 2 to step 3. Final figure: 1.13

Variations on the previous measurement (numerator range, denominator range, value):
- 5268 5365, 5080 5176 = 1.25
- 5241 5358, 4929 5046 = 1.18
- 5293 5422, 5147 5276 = 1.19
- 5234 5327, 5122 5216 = 1.22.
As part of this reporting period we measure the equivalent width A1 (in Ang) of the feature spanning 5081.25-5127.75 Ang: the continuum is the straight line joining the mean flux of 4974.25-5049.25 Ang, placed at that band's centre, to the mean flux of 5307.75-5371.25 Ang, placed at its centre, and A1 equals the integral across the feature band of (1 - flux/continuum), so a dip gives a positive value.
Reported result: 2.9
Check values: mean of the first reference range 20.2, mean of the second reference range 22.2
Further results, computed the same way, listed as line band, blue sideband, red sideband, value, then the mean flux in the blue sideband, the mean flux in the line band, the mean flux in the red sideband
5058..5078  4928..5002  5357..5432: 1.58 Ang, 21.6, 20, 22.1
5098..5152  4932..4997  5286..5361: 5.60 Ang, 21.6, 19.7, 22.3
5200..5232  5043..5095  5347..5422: 1.51 Ang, 19.8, 19.8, 22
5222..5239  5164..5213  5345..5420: -2.20 Ang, 17.8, 21.1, 22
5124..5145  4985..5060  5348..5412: 1.23 Ang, 20.3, 19.6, 22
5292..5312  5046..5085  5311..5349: -1.03 Ang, 19.9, 22.7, 21.8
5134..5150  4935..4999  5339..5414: 1.53 Ang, 21.6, 19.7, 22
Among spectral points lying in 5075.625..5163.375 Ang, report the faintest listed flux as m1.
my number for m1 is 18.2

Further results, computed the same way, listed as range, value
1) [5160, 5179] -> 16.2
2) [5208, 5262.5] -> 19.3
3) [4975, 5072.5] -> 18.6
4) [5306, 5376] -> 20.1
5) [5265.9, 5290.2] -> 19.4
